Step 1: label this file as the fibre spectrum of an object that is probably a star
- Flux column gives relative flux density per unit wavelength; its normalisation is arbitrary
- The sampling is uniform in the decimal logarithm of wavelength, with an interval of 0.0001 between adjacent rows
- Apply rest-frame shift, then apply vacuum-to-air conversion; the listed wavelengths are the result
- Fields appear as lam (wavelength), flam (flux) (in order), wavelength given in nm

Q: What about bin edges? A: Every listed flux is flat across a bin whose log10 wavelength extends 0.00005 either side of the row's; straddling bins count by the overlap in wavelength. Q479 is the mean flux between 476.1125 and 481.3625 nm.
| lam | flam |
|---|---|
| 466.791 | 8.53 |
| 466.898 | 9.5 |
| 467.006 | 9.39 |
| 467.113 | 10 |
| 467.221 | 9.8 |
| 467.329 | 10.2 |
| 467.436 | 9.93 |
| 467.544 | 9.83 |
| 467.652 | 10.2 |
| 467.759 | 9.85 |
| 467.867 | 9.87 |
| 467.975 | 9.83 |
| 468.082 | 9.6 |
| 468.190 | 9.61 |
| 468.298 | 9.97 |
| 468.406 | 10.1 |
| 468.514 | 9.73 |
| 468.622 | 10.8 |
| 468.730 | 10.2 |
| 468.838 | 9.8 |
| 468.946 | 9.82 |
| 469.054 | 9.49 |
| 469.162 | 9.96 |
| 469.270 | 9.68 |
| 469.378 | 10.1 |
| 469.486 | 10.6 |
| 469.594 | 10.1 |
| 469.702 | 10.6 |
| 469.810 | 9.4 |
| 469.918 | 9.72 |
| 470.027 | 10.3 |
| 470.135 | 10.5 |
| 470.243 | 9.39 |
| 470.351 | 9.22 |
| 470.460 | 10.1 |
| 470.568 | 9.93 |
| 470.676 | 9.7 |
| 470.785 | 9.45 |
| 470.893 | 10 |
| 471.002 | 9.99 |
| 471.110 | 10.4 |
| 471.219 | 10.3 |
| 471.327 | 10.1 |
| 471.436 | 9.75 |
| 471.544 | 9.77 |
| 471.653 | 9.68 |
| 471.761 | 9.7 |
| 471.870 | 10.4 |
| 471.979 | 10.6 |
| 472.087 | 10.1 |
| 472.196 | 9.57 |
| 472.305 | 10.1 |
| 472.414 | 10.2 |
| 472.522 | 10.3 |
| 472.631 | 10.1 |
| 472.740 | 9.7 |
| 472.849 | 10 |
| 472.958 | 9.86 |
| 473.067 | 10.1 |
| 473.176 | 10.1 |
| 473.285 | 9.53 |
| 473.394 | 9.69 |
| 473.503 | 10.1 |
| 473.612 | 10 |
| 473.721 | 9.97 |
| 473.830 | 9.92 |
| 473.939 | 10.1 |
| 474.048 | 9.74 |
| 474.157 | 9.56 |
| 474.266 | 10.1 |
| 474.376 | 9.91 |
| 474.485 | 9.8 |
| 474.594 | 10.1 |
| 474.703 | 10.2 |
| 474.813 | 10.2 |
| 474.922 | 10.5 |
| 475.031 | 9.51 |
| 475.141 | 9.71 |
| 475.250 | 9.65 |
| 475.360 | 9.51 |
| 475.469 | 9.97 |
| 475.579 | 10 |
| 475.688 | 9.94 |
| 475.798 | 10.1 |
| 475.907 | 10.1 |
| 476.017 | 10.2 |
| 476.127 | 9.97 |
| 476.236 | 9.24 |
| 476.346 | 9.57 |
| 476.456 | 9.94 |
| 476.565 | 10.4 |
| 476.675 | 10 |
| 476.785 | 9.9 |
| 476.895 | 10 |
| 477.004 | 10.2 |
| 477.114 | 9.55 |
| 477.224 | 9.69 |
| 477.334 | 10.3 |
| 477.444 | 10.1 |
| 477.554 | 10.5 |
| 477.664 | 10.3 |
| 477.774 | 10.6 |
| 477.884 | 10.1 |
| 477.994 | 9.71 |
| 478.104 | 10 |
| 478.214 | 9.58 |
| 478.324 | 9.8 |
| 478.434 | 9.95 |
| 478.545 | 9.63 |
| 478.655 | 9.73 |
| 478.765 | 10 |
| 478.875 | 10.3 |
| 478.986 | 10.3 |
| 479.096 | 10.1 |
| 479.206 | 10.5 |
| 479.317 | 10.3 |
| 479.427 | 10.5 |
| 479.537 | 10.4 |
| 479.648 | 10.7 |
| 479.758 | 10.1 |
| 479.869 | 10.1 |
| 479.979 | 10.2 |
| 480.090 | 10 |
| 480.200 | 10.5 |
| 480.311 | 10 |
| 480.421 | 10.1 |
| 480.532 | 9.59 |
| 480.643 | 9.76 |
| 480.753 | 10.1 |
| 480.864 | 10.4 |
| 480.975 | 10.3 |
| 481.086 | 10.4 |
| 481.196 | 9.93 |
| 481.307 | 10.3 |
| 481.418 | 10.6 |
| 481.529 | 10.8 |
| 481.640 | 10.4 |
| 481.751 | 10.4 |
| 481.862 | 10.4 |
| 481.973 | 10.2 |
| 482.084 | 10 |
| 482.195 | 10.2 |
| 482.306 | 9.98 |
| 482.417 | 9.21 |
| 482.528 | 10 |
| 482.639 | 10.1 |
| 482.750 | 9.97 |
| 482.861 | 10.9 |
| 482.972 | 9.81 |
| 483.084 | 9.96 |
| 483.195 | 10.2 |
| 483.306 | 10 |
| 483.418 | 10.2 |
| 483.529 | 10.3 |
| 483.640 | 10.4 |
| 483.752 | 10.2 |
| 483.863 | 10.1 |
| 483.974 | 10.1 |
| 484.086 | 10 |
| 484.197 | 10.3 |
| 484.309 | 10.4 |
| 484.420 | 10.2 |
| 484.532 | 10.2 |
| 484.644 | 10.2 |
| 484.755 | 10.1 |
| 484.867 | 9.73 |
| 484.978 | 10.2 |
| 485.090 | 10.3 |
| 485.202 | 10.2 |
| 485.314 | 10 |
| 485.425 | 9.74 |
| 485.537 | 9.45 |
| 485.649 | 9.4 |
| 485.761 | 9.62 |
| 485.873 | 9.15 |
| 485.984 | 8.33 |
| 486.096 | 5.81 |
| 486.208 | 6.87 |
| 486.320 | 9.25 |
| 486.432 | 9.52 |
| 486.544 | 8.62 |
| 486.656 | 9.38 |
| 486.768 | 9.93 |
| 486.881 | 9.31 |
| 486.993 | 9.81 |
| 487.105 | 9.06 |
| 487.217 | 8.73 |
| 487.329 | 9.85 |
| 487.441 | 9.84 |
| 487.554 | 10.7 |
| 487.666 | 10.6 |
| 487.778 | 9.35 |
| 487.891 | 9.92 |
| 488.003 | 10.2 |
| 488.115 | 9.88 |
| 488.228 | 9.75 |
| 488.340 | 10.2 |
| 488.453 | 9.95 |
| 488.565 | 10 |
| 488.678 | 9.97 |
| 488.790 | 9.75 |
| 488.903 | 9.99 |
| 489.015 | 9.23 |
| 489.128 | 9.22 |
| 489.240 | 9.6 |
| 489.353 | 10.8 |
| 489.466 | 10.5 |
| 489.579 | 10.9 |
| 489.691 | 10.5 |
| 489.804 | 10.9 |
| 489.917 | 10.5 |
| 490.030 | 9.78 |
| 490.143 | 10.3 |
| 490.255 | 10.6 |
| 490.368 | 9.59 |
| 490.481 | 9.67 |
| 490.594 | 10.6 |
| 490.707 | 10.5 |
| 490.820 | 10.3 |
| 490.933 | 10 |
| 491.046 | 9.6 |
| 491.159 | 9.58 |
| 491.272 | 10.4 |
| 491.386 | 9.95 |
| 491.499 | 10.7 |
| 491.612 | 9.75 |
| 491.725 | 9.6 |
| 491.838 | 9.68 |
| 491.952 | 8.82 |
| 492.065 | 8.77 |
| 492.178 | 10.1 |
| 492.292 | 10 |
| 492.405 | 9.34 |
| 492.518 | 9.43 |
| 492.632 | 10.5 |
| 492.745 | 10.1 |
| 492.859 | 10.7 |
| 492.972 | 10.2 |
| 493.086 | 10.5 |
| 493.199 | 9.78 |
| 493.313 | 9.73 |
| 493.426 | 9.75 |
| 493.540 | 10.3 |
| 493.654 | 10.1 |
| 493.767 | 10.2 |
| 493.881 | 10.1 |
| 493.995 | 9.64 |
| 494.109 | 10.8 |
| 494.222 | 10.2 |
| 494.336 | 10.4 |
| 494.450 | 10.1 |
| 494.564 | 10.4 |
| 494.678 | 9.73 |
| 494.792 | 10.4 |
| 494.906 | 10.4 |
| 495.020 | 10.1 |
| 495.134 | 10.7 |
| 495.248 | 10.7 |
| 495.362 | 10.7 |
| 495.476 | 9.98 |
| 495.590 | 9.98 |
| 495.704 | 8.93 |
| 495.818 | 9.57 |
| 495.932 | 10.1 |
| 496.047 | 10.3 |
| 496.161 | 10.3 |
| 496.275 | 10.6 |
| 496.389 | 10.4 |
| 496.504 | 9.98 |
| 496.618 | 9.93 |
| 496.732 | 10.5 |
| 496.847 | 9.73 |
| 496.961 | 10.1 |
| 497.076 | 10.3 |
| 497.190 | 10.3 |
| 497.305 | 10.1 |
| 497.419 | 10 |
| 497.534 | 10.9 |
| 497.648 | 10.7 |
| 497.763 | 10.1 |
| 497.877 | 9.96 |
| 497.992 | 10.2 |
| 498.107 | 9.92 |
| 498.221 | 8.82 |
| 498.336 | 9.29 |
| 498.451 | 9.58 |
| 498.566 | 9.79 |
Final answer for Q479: 10.1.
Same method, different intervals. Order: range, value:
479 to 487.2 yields 9.91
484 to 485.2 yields 10.2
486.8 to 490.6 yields 9.98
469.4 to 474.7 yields 9.97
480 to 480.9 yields 10.1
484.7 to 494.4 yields 9.82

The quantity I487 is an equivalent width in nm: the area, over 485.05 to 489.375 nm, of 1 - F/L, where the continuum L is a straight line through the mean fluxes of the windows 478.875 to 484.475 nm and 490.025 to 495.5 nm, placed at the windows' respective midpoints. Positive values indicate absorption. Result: 0.27 nm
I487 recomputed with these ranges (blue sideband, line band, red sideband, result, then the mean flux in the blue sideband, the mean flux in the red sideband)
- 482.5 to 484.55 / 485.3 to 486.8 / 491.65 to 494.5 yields 0.18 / 10.2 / 9.95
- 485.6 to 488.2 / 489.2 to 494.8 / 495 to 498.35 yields -0.22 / 9.27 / 10.1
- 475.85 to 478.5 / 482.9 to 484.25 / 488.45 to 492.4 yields -0.02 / 9.99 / 10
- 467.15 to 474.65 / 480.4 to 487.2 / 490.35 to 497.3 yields 0.12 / 9.95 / 10.1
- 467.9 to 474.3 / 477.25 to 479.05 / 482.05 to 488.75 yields -0.04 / 9.95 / 9.76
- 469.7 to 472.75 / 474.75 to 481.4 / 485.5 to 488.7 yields -0.23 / 9.96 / 9.39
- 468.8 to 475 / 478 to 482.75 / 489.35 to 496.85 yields -0.05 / 9.97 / 10.1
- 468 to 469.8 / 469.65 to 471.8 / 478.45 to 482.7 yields 0.03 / 9.99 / 10.2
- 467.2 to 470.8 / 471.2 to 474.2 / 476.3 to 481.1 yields 0.01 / 9.93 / 10.1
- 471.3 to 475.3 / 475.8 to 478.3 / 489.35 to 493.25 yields 0.00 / 9.96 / 10.1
